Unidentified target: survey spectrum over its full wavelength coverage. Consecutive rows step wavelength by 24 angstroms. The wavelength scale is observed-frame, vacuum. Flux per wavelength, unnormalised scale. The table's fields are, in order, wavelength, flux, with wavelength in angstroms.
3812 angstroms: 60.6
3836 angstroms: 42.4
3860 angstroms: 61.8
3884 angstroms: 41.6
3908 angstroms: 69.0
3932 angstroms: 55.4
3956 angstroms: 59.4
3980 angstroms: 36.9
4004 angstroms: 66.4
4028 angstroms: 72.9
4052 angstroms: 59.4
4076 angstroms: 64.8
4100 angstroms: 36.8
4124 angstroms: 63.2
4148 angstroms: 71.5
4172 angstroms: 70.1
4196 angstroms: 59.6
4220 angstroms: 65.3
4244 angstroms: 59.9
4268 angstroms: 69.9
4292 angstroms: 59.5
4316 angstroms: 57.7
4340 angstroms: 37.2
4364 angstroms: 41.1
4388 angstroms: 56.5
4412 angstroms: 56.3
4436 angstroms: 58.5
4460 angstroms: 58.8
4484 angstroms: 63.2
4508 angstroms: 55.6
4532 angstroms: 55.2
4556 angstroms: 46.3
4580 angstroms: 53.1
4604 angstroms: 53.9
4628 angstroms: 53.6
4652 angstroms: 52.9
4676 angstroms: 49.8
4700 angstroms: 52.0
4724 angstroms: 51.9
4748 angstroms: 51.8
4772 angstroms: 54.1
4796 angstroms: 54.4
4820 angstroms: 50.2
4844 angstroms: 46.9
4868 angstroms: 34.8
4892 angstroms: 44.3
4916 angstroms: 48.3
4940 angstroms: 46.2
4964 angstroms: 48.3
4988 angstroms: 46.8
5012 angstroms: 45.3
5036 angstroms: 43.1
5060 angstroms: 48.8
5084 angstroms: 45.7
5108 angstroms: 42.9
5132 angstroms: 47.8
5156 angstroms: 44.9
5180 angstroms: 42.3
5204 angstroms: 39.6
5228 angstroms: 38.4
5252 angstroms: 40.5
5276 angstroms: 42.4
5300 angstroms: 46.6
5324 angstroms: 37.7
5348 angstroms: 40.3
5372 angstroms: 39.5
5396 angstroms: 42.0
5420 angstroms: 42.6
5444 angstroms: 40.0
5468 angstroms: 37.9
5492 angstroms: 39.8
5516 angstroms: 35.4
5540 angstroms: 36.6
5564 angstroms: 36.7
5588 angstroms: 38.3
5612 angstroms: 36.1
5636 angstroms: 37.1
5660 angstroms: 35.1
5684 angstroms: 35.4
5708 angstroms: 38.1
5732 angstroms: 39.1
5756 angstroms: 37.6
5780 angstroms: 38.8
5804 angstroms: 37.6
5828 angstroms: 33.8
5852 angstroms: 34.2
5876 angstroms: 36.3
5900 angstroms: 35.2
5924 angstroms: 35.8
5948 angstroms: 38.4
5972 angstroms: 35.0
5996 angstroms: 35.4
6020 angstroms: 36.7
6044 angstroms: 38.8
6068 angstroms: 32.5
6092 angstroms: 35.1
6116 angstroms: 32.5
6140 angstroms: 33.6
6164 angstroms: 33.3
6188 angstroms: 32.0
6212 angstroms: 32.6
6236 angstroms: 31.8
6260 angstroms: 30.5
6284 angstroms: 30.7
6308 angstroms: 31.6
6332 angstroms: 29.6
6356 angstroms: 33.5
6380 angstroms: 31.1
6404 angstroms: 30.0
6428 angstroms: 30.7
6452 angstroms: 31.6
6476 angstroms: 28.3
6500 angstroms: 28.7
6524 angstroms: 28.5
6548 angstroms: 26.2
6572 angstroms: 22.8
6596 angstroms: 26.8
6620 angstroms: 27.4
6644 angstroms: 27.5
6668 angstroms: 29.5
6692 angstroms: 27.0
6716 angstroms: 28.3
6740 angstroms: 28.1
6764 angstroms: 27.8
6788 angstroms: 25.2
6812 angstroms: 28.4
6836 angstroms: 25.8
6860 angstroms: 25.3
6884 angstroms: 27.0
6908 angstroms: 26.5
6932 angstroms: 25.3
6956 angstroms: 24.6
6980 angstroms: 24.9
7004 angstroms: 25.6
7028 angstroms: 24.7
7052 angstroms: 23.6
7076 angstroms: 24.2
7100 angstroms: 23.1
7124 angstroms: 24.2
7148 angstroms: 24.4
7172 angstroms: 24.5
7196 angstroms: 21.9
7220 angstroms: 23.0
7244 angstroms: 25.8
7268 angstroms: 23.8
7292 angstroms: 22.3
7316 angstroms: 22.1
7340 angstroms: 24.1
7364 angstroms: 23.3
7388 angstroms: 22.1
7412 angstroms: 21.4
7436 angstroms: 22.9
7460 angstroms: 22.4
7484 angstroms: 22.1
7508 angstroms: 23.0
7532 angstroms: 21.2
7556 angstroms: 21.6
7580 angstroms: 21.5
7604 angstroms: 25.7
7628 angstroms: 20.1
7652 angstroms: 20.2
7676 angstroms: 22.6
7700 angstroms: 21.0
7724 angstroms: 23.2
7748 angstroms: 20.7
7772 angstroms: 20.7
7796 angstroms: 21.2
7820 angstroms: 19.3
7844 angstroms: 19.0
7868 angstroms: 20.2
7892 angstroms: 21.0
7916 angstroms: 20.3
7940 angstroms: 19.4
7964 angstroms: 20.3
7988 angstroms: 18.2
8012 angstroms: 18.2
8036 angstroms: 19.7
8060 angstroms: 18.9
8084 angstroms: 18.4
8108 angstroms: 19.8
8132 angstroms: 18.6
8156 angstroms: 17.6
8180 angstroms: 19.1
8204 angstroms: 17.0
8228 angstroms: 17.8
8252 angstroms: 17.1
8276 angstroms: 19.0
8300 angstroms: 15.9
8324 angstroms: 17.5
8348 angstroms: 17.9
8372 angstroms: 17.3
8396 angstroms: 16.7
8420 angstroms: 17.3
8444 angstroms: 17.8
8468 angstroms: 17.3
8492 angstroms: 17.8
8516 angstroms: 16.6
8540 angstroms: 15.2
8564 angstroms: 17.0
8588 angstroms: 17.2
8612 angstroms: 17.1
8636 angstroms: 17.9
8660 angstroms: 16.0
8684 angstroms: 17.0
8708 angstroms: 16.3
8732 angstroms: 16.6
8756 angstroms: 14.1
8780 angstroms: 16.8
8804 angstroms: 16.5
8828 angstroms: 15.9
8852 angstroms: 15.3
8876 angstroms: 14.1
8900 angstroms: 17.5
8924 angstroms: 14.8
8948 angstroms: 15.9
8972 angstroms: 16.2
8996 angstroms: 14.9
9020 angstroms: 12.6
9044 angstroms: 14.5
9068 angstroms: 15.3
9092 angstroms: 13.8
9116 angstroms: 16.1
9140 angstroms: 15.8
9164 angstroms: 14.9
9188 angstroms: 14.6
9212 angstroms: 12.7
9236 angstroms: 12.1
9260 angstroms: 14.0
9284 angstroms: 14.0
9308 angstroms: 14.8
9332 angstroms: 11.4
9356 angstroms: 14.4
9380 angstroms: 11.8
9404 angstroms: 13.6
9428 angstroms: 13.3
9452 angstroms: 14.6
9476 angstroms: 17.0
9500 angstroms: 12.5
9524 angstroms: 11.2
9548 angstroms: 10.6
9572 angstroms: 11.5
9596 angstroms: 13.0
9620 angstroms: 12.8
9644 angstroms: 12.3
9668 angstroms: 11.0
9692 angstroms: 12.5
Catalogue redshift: 0.00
